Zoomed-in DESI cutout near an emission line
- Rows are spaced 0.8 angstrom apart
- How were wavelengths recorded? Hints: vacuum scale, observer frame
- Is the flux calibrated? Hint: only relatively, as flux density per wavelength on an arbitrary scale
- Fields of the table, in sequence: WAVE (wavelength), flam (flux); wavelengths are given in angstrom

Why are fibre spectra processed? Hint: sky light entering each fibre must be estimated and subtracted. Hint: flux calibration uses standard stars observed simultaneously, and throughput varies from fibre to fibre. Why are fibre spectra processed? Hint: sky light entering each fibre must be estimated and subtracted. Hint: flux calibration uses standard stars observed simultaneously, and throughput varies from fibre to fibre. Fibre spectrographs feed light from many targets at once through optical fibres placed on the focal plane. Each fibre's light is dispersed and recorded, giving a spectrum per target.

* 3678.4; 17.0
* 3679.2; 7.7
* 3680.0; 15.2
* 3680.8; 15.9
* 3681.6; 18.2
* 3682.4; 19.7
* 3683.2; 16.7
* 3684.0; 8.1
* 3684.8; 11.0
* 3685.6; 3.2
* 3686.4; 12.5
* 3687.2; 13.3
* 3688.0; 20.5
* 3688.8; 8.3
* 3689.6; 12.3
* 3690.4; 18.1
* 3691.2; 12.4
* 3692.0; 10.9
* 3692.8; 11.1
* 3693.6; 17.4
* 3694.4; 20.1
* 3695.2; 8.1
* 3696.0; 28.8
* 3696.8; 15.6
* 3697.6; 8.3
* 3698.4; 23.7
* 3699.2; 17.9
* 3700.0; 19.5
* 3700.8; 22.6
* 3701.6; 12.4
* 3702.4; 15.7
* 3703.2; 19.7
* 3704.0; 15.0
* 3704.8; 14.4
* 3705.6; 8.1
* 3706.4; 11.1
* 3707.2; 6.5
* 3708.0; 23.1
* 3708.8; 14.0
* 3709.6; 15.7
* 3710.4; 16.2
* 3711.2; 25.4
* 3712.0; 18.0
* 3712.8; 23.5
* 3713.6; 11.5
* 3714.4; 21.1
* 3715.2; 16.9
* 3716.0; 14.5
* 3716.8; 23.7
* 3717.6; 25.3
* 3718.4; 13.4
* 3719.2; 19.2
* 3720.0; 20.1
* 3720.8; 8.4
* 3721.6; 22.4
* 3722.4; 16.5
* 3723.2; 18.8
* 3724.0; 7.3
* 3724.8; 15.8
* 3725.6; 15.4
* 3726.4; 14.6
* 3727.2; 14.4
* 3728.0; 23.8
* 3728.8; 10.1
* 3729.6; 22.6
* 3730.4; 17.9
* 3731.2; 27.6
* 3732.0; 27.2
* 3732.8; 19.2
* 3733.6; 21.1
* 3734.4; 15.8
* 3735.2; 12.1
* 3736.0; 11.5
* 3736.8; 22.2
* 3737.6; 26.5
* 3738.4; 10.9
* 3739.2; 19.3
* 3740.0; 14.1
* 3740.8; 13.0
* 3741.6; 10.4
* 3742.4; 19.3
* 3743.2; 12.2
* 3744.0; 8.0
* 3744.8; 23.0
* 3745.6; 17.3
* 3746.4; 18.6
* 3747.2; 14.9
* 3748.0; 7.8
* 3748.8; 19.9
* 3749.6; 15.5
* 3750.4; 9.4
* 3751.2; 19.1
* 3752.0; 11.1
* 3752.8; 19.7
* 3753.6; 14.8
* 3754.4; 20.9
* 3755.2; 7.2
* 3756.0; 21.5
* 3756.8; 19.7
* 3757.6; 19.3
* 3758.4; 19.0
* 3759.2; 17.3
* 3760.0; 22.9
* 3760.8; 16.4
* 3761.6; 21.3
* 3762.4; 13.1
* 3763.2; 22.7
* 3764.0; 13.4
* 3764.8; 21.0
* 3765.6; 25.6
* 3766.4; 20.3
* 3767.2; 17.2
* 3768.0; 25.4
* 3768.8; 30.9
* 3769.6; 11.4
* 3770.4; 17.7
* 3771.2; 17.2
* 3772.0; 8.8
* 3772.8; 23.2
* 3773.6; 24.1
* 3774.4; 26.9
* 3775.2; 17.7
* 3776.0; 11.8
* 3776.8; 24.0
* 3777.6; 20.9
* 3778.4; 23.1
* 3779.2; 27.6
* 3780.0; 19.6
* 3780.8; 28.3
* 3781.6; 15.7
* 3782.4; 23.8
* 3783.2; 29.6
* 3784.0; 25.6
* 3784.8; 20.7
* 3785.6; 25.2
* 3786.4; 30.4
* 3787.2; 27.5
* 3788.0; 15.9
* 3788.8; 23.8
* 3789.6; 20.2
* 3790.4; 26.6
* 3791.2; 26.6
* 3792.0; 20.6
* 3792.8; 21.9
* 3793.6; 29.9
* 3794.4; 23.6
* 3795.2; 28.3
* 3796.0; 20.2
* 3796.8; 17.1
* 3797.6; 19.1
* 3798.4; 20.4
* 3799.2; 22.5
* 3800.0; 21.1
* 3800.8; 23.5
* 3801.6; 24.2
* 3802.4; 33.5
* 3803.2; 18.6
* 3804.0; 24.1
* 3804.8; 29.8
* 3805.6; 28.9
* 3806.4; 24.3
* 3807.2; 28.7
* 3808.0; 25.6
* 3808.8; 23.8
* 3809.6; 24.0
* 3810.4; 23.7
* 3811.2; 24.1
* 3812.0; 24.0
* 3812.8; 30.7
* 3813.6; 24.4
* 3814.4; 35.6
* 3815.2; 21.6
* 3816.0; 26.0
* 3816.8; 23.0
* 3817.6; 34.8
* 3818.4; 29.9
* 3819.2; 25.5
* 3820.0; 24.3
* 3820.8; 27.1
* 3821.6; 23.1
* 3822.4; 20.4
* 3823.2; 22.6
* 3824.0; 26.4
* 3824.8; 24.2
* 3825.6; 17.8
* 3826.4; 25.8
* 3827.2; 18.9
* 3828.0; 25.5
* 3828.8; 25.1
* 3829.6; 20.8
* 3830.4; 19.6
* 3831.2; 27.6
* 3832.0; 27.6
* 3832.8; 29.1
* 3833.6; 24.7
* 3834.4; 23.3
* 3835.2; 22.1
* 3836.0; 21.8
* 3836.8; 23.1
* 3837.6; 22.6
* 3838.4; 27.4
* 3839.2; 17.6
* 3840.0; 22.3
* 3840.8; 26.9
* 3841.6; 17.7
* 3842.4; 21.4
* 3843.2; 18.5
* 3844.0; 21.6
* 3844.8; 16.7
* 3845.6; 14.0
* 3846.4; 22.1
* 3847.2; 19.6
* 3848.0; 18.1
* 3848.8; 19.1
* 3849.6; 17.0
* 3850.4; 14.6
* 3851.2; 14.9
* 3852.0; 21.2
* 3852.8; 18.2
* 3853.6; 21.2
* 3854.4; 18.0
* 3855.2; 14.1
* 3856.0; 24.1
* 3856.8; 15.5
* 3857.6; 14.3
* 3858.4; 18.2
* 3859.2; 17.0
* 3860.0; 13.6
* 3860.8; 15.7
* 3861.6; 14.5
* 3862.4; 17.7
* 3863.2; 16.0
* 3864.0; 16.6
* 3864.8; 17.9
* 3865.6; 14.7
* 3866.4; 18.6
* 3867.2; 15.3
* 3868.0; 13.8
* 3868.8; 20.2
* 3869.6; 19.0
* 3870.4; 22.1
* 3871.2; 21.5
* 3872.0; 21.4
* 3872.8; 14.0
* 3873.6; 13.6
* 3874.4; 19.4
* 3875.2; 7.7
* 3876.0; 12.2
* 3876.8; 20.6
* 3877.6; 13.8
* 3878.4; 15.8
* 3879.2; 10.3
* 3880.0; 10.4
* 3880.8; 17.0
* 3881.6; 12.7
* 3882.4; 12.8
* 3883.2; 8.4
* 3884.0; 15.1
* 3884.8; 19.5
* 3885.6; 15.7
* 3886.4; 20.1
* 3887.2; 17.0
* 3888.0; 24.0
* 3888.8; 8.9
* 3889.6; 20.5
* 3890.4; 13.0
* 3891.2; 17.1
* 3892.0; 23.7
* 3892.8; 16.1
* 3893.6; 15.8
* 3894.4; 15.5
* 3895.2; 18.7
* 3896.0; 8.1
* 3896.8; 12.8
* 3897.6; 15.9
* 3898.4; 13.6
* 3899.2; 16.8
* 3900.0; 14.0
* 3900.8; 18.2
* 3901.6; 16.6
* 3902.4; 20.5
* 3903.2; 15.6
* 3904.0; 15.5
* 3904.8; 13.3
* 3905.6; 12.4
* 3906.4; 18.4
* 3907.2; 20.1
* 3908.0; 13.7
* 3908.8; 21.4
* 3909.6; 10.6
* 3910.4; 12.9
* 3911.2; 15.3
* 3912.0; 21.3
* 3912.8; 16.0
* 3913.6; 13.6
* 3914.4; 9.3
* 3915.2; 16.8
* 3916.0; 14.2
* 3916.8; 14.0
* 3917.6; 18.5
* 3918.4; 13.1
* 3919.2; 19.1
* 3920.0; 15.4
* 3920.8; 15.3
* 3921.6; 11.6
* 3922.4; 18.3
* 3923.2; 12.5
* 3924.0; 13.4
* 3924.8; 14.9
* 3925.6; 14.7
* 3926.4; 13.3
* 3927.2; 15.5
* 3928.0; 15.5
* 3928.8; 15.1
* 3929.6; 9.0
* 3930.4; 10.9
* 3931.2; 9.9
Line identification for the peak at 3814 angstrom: C III]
